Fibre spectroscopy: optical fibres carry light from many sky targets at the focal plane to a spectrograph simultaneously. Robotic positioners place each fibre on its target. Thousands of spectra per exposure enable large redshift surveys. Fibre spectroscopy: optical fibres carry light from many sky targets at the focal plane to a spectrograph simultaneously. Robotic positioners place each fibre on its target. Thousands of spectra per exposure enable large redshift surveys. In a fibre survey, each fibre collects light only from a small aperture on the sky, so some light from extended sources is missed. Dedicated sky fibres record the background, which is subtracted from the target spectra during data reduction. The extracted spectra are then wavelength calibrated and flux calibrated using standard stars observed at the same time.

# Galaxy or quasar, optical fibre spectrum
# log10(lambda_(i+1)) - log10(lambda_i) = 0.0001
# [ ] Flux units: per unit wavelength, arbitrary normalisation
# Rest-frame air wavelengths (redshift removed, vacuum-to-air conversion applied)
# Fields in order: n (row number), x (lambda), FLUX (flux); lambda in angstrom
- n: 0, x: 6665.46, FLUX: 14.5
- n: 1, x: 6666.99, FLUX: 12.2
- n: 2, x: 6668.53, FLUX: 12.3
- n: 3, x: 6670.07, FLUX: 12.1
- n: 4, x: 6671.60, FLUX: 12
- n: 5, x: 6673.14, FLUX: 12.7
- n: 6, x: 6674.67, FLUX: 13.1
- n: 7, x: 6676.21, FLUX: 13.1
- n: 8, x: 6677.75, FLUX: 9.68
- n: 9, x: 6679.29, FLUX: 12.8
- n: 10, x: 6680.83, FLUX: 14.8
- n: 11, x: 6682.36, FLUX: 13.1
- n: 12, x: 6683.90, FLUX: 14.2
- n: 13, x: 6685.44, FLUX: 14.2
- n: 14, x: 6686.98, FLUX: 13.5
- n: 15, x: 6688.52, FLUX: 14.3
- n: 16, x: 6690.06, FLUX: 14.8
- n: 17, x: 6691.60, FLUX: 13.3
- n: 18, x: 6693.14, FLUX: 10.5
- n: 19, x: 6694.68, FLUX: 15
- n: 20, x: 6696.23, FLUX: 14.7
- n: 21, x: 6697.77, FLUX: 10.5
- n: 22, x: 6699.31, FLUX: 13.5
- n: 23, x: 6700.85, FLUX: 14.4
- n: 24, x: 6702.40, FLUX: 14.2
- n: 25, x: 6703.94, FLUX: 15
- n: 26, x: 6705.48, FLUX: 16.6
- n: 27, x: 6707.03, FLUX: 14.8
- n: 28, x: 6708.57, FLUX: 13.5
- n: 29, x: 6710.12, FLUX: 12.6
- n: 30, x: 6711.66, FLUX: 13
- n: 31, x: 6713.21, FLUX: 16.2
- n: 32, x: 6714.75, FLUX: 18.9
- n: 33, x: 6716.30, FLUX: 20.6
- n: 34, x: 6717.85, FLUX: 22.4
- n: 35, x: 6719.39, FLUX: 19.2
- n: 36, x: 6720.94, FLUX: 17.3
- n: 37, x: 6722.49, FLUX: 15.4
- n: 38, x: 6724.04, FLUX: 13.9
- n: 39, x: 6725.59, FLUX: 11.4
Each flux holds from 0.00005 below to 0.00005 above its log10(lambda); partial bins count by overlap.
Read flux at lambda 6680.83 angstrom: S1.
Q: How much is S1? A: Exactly 14.8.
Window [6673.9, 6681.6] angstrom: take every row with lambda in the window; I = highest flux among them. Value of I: 14.8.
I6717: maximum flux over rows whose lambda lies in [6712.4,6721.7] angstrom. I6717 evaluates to 22.4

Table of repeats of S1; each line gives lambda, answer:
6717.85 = 22.4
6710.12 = 12.6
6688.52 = 14.3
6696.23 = 14.7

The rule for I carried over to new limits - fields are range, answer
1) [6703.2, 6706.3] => 16.6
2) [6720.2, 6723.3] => 17.3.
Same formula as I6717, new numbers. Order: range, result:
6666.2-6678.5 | 13.1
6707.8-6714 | 16.2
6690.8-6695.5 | 15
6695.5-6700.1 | 14.7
